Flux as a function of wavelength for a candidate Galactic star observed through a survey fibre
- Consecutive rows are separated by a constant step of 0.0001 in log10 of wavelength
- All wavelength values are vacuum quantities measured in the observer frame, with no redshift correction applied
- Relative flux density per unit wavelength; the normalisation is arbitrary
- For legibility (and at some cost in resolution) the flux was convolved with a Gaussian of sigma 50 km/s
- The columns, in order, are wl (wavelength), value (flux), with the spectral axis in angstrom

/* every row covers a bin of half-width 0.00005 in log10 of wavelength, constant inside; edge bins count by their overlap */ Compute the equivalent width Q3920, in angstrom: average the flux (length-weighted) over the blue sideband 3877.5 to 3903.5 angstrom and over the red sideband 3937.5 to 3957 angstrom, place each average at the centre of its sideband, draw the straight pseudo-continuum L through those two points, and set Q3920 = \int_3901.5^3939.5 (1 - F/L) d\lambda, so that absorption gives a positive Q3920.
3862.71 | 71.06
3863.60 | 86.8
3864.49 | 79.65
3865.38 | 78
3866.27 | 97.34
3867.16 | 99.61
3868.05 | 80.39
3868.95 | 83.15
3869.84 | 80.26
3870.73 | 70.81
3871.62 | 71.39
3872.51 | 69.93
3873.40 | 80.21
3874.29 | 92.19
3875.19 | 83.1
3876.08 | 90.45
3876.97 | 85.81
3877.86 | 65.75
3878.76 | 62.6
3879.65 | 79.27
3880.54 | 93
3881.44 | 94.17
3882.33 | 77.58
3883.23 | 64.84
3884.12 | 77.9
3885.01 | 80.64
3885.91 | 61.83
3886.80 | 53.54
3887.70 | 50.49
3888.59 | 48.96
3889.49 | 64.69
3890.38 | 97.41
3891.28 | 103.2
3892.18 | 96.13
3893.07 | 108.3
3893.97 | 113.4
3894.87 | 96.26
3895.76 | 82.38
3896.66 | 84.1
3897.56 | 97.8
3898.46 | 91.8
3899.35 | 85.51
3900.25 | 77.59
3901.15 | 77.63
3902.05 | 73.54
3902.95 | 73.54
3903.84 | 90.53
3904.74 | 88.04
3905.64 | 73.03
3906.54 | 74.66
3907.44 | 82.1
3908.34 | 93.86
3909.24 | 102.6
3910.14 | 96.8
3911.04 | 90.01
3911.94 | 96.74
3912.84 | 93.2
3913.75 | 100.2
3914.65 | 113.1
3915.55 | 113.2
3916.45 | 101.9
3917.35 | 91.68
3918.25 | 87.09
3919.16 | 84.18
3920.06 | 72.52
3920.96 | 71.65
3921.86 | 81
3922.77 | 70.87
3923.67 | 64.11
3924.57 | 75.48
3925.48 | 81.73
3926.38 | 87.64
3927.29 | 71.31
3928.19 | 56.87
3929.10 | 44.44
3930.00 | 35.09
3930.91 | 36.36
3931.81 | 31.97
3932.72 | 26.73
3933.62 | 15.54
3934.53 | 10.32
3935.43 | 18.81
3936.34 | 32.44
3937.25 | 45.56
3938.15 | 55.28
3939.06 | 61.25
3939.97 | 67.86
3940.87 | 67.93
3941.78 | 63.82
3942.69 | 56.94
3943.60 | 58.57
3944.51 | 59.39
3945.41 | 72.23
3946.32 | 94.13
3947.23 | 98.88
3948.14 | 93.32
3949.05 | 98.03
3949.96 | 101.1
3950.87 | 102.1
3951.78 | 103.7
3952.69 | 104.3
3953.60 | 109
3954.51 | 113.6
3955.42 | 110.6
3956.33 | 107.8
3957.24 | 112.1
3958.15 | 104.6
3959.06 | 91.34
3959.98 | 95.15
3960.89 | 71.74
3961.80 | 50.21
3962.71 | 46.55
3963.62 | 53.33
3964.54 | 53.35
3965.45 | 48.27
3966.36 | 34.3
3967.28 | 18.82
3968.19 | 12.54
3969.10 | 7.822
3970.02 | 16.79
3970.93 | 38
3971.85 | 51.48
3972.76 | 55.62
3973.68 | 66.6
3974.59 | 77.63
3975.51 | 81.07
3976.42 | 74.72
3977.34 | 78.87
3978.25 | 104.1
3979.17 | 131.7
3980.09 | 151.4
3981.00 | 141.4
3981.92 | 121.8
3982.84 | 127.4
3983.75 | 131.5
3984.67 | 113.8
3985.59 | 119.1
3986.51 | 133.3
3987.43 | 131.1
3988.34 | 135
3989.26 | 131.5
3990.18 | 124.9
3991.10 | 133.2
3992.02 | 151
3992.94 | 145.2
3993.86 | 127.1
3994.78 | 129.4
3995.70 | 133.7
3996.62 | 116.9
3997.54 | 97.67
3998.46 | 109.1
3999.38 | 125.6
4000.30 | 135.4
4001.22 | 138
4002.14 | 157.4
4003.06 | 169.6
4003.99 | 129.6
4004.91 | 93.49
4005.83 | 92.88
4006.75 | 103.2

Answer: 5.7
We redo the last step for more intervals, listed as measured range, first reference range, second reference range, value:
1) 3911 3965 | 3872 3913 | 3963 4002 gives 9.57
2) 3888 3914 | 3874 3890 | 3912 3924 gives -2.01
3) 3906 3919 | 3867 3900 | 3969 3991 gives -1.21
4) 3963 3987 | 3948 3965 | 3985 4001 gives 7.27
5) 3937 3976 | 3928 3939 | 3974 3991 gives -2.35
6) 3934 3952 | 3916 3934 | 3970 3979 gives -0.29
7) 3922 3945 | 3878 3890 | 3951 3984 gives 7.20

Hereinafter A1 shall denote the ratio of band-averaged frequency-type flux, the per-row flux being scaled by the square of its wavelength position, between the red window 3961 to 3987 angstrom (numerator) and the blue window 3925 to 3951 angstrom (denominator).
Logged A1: 1.3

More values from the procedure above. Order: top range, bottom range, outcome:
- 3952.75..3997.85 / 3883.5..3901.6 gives 1.20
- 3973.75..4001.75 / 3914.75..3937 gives 2.03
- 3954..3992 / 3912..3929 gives 1.09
